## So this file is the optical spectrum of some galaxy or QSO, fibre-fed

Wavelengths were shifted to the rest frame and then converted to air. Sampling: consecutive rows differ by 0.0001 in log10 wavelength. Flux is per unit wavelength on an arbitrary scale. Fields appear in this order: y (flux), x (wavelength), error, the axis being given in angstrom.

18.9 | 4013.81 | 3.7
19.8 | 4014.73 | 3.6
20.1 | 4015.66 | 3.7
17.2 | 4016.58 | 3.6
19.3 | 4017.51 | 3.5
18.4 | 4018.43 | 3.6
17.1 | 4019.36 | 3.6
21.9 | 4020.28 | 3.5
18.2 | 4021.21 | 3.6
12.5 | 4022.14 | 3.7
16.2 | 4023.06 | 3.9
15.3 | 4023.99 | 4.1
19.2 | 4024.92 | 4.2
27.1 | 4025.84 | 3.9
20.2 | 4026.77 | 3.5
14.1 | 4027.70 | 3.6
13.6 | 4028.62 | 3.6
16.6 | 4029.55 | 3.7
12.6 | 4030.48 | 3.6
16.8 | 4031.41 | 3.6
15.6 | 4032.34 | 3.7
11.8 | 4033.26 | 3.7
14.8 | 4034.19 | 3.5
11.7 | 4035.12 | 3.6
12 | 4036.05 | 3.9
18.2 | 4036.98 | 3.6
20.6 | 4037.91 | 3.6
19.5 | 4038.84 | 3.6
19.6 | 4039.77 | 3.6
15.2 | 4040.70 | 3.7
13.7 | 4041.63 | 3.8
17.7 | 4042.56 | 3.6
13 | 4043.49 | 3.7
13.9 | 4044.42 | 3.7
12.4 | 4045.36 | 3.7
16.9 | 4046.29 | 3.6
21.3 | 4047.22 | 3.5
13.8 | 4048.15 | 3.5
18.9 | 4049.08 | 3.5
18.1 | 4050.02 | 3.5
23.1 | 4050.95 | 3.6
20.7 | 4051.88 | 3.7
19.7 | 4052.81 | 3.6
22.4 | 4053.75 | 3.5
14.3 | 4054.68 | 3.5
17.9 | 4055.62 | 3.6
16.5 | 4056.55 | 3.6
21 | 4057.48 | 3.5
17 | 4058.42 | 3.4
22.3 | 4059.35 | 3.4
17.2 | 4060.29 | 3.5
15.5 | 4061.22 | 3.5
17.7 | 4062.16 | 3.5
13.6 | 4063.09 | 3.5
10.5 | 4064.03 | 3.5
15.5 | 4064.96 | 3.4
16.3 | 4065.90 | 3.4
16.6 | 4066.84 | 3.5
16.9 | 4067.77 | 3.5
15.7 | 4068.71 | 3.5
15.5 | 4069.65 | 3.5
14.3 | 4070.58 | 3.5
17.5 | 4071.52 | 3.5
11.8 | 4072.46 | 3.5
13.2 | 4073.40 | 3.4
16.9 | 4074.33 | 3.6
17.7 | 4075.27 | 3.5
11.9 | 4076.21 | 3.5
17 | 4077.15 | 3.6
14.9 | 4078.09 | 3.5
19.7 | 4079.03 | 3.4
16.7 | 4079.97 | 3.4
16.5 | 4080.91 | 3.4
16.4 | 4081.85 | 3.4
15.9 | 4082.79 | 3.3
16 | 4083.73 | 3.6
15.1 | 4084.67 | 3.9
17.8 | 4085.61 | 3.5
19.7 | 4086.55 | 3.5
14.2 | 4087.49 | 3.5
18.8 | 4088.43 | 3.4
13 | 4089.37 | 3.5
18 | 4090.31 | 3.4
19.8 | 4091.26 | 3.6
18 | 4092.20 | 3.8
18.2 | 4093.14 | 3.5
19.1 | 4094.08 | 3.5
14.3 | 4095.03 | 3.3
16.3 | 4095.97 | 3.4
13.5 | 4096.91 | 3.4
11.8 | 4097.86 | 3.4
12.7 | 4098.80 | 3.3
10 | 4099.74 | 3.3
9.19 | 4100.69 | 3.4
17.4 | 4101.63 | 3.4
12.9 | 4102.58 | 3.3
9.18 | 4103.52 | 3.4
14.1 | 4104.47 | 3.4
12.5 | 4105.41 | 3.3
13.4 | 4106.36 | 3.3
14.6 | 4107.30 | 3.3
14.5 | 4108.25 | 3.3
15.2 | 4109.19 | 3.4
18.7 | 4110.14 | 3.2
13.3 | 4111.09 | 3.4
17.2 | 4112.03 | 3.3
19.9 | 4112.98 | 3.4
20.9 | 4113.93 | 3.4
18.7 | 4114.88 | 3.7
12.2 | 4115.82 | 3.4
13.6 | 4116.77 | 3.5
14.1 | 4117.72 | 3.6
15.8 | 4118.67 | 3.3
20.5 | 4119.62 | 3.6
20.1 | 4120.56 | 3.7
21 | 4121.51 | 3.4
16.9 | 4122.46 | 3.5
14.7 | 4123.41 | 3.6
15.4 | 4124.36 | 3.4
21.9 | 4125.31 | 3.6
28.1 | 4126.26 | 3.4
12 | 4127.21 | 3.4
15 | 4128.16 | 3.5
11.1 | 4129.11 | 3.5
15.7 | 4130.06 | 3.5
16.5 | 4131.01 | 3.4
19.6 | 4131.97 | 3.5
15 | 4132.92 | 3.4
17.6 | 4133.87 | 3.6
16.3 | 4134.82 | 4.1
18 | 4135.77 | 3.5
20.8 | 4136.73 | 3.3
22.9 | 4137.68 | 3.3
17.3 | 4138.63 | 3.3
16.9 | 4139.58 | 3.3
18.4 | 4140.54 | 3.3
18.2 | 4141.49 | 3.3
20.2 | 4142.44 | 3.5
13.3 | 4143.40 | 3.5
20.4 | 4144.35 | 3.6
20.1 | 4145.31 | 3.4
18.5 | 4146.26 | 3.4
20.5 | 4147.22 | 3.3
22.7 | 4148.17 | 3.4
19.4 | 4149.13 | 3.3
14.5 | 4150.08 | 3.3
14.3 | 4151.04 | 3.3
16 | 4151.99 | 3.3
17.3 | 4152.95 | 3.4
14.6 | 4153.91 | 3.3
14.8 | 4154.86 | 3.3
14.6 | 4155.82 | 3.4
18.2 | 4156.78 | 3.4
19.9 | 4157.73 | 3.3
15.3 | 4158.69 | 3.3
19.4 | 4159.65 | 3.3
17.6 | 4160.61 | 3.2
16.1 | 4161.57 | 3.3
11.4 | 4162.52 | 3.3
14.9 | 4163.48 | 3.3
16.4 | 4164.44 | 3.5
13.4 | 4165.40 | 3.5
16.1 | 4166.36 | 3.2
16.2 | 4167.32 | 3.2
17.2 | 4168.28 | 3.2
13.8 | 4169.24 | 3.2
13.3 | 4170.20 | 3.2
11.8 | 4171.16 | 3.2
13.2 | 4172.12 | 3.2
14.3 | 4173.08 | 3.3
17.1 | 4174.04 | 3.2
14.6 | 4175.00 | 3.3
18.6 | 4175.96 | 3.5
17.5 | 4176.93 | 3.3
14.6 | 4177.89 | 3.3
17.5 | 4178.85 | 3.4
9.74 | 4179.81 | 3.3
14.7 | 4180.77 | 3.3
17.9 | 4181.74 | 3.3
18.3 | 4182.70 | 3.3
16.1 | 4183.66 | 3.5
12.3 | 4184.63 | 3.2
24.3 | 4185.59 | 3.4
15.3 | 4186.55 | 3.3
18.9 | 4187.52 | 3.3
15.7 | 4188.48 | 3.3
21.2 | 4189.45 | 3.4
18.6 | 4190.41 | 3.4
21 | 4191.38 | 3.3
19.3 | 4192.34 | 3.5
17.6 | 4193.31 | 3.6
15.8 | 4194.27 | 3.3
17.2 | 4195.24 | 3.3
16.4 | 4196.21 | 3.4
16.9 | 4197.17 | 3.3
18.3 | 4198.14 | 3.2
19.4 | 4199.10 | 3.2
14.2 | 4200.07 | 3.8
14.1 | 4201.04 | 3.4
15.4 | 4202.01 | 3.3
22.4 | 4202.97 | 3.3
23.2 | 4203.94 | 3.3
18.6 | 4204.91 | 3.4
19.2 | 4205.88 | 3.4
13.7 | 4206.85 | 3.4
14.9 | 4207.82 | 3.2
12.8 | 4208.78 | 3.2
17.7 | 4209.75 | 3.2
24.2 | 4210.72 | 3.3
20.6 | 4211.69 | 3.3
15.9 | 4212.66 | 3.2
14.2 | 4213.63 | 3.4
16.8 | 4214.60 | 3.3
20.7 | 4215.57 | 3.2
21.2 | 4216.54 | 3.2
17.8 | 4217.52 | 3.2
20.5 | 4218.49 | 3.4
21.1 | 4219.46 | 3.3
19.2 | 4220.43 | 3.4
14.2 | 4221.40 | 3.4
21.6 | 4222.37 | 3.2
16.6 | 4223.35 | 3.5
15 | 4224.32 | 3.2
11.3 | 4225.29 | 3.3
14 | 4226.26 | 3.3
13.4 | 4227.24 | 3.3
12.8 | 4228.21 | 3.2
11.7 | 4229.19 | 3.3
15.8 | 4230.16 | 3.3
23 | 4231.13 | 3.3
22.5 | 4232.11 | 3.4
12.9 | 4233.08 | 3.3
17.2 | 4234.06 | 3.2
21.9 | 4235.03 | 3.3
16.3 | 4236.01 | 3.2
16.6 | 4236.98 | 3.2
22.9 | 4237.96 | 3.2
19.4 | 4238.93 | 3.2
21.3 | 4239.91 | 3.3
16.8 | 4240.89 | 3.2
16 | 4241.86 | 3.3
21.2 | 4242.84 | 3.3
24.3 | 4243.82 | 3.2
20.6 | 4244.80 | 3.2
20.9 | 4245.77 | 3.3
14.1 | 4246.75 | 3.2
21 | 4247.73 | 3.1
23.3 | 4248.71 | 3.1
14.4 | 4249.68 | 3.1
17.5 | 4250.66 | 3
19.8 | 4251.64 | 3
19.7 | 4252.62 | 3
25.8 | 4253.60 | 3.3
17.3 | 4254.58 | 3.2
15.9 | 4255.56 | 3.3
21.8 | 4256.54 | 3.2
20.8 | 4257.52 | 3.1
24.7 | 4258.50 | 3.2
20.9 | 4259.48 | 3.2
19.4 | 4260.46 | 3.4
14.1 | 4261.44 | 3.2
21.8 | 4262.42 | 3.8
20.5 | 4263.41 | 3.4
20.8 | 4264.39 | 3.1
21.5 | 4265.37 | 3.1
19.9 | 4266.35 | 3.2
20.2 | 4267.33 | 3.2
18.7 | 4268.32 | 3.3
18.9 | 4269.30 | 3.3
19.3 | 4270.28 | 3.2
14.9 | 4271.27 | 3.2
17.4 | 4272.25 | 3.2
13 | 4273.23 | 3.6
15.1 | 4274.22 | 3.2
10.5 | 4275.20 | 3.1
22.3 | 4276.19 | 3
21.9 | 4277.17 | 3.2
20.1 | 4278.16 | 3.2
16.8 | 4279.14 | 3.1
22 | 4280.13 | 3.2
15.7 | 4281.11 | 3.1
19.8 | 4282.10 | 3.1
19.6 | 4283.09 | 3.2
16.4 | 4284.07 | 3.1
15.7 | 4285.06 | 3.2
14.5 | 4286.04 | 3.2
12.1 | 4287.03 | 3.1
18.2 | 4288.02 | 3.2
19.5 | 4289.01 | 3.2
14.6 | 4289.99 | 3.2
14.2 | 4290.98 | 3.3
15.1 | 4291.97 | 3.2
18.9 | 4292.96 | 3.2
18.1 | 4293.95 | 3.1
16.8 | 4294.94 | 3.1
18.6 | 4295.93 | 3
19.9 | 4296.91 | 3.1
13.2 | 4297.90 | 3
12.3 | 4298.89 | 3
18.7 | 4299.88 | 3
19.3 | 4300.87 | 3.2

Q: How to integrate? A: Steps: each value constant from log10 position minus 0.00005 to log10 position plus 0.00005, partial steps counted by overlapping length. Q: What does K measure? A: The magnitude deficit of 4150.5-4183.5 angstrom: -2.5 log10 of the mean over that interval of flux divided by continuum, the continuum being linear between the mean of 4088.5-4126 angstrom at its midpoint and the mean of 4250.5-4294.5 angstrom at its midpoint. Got 0.08 mag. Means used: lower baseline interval 15.8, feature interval 15.6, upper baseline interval 18.3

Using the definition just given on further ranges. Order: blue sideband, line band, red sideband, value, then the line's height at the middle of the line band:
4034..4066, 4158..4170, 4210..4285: 0.14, 17.9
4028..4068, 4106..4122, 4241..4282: 0.04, 17.4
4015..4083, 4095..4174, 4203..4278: 0.08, 17.5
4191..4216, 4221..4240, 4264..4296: 0.04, 17.7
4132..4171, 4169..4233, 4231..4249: 0.09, 18.4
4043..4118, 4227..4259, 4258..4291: -0.07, 17.8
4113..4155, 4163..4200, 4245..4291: 0.09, 17.9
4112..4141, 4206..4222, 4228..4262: 0.04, 18.7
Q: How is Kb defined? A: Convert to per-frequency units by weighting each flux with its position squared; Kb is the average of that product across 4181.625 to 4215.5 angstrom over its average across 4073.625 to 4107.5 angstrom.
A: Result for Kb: 1.22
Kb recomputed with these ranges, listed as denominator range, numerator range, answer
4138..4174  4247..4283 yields 1.21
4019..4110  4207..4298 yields 1.23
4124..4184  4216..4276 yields 1.15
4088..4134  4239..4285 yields 1.28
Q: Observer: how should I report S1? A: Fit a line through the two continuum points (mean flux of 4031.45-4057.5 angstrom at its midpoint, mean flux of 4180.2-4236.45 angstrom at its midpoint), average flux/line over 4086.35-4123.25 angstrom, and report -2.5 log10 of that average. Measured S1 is 0.09 mag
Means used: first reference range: 16.9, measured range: 15.7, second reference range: 17.5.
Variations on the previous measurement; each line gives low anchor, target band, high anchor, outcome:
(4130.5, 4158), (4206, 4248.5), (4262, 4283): 0.03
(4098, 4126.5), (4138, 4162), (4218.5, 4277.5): -0.07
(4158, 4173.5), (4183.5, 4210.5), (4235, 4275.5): -0.07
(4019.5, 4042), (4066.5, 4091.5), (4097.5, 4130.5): -0.01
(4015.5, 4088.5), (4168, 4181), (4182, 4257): 0.19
